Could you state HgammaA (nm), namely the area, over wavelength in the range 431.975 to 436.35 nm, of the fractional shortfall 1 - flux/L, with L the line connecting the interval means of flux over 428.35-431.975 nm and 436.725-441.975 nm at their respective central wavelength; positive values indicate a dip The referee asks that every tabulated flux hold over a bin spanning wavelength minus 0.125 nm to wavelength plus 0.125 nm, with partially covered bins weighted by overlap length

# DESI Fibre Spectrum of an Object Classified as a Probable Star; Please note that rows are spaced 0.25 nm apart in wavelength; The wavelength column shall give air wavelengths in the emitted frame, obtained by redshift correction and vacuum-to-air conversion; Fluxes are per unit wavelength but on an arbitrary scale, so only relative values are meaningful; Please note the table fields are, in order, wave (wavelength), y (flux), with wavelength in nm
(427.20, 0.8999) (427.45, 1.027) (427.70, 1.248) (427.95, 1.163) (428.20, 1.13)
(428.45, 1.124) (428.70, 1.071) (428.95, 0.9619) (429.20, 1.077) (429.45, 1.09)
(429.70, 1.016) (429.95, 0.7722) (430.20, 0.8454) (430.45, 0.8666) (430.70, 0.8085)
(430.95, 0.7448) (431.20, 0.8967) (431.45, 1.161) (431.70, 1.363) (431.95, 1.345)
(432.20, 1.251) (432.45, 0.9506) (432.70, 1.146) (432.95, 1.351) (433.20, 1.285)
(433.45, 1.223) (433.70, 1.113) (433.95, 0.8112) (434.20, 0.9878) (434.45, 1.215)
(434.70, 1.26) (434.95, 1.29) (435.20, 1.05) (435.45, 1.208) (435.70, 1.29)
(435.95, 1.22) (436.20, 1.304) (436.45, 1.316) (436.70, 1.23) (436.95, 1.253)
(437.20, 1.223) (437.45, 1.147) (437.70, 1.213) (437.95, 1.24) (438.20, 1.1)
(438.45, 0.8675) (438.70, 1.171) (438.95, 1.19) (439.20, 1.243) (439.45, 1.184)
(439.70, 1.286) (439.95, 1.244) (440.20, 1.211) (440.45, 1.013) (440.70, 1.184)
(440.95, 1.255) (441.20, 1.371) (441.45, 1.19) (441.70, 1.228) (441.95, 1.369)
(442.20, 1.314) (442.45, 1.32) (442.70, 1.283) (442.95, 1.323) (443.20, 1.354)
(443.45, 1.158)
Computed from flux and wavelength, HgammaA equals -0.38 nm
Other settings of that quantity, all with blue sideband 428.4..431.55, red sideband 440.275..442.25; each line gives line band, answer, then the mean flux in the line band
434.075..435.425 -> -0.116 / 1.16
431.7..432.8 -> -0.205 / 1.2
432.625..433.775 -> -0.222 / 1.23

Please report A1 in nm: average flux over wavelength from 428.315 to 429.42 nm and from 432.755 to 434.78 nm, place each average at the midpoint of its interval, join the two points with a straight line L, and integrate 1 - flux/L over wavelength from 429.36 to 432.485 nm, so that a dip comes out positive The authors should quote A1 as 0.26 nm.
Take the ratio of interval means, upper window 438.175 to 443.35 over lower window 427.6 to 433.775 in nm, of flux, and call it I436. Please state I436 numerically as 1.1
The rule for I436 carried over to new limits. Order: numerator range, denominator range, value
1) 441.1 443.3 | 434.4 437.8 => 1.06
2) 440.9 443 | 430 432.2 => 1.28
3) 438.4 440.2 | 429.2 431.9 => 1.22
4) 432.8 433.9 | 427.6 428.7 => 1.05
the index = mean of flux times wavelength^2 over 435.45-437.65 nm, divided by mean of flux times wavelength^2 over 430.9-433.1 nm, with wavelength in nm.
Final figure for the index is 1.1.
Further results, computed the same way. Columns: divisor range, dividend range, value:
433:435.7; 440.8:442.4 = 1.15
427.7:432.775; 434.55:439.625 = 1.19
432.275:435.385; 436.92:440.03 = 1.05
